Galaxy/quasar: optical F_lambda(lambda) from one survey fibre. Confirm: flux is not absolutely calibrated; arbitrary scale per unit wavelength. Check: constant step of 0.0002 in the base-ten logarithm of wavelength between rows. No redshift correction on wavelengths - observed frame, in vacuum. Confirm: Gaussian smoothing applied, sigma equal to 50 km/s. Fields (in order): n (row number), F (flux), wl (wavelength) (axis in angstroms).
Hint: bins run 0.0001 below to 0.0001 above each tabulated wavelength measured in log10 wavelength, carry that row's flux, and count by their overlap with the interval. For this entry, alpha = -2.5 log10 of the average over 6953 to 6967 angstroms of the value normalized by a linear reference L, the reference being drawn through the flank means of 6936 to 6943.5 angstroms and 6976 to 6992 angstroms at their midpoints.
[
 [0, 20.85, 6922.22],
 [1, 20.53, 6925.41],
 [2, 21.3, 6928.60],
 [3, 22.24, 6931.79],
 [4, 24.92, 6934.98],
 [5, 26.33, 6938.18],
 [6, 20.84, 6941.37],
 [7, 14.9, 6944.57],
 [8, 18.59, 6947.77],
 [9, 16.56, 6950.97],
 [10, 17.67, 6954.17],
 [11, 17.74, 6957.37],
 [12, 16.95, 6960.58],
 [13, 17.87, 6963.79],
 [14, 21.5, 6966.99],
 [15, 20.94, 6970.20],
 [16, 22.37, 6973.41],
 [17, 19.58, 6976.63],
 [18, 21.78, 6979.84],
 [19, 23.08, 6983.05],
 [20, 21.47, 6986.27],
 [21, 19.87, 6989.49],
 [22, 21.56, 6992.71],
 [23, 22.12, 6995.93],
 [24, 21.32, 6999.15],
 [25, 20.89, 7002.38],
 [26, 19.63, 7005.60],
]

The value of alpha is 0.23 mag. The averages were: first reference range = 23.1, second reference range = 21.3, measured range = 18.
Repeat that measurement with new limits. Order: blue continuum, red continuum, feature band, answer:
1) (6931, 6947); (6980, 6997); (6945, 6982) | 0.13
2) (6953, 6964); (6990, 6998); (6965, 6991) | -0.08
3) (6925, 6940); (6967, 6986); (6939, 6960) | 0.25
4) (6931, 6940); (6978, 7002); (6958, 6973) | 0.18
